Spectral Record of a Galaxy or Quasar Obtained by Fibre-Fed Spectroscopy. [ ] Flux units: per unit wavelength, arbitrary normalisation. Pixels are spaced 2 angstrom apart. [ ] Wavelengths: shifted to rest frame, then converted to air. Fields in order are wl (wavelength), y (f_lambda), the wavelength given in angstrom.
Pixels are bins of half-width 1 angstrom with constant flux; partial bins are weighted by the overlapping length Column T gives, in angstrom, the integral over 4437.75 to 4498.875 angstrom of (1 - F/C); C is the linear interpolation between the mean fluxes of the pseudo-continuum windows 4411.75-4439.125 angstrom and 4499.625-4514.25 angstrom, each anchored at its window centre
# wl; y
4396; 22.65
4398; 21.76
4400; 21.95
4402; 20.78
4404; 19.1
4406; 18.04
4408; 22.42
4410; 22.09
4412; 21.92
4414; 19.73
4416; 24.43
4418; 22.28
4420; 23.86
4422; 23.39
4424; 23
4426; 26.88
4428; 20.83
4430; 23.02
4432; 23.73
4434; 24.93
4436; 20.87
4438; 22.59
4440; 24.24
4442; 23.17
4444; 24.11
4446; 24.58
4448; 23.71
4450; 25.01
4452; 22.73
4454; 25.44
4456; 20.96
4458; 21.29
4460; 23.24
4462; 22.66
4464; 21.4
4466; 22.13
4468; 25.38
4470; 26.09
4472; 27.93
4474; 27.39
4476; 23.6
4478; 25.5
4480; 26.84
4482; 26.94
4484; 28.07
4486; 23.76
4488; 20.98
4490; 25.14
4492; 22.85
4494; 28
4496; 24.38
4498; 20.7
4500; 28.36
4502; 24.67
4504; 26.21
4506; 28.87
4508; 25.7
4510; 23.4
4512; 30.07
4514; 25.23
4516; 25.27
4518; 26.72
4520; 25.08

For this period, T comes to 1.5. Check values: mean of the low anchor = 23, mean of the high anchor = 26.6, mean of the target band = 24.2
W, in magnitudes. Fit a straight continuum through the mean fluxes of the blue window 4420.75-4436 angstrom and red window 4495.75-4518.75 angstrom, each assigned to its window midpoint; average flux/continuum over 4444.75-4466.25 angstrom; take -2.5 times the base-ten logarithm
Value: 0.06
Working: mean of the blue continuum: 23.5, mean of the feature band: 23.1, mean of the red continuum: 25.8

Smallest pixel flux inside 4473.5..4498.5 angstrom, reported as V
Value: 20.7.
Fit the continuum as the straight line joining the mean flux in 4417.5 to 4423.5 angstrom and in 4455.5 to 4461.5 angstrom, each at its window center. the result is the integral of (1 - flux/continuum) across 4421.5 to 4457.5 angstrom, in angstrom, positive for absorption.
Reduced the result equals -1.40 angstrom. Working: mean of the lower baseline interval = 23.2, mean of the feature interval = 23.5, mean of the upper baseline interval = 22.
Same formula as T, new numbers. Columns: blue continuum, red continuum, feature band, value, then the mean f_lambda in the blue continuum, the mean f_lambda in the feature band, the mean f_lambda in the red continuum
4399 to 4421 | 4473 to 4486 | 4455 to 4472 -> 1.3 angstrom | 21.5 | 23.2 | 26.2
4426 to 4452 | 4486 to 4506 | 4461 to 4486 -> -1.0 angstrom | 23.5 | 25.3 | 24.8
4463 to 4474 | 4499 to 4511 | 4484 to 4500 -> 0.9 angstrom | 24.8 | 24.3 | 26.2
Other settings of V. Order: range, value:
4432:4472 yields 20.87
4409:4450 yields 19.73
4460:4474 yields 21.4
